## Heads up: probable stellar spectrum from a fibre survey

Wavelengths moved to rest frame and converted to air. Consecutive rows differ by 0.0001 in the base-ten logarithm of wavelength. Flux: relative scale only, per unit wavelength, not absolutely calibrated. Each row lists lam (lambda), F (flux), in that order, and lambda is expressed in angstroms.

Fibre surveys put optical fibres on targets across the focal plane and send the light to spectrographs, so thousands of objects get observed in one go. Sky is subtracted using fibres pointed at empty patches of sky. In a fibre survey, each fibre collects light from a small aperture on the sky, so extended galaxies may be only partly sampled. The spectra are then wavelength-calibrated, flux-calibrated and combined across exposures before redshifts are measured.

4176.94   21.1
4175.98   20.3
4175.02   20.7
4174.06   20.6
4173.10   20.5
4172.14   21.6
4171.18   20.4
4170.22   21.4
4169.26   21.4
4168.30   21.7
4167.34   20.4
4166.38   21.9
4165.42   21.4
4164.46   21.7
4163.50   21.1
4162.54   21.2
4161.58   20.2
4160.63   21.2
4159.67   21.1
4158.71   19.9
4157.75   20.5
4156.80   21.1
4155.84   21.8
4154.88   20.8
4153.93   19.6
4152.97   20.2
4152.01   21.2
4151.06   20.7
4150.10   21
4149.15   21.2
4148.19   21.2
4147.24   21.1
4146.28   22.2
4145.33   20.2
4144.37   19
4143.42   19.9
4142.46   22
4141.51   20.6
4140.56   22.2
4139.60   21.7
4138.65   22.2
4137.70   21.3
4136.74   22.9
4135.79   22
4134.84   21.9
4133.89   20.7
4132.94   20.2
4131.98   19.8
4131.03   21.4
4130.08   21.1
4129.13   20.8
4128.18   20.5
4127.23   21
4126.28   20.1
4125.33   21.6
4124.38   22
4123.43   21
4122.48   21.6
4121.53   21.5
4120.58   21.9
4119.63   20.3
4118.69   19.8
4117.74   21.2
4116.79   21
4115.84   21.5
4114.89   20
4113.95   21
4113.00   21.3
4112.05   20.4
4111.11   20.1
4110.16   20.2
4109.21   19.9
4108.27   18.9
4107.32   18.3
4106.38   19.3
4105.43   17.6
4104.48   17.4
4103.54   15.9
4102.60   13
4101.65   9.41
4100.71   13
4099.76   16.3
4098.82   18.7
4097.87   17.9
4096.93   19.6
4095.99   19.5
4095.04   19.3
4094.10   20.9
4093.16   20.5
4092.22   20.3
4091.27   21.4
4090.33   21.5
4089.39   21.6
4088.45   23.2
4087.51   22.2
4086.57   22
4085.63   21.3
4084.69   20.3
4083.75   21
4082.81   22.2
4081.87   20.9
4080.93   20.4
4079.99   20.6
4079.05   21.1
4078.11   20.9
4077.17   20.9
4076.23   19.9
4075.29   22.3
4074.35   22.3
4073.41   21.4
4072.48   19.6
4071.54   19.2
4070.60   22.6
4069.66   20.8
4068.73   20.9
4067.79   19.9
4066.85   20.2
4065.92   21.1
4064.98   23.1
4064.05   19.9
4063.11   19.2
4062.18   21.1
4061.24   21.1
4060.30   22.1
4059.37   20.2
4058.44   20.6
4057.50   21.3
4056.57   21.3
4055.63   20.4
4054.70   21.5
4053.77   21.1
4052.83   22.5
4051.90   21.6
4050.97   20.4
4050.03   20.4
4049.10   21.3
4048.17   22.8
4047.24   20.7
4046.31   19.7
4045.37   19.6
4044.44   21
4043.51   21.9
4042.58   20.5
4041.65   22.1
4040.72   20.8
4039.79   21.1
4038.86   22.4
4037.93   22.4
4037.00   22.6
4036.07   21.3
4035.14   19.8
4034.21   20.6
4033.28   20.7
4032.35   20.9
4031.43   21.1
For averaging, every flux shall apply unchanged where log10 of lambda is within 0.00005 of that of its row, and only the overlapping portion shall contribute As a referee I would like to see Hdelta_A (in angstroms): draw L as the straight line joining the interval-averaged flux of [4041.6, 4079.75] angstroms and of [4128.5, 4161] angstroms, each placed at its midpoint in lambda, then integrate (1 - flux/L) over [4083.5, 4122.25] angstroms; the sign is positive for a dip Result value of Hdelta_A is 2.7 angstroms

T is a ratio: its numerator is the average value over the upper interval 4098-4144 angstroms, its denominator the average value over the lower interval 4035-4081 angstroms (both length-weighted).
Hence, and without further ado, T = 0.95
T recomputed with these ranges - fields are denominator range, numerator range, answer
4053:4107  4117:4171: 1.05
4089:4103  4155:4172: 1.16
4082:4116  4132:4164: 1.09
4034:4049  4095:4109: 0.80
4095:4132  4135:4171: 1.09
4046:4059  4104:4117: 0.93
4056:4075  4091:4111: 0.86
